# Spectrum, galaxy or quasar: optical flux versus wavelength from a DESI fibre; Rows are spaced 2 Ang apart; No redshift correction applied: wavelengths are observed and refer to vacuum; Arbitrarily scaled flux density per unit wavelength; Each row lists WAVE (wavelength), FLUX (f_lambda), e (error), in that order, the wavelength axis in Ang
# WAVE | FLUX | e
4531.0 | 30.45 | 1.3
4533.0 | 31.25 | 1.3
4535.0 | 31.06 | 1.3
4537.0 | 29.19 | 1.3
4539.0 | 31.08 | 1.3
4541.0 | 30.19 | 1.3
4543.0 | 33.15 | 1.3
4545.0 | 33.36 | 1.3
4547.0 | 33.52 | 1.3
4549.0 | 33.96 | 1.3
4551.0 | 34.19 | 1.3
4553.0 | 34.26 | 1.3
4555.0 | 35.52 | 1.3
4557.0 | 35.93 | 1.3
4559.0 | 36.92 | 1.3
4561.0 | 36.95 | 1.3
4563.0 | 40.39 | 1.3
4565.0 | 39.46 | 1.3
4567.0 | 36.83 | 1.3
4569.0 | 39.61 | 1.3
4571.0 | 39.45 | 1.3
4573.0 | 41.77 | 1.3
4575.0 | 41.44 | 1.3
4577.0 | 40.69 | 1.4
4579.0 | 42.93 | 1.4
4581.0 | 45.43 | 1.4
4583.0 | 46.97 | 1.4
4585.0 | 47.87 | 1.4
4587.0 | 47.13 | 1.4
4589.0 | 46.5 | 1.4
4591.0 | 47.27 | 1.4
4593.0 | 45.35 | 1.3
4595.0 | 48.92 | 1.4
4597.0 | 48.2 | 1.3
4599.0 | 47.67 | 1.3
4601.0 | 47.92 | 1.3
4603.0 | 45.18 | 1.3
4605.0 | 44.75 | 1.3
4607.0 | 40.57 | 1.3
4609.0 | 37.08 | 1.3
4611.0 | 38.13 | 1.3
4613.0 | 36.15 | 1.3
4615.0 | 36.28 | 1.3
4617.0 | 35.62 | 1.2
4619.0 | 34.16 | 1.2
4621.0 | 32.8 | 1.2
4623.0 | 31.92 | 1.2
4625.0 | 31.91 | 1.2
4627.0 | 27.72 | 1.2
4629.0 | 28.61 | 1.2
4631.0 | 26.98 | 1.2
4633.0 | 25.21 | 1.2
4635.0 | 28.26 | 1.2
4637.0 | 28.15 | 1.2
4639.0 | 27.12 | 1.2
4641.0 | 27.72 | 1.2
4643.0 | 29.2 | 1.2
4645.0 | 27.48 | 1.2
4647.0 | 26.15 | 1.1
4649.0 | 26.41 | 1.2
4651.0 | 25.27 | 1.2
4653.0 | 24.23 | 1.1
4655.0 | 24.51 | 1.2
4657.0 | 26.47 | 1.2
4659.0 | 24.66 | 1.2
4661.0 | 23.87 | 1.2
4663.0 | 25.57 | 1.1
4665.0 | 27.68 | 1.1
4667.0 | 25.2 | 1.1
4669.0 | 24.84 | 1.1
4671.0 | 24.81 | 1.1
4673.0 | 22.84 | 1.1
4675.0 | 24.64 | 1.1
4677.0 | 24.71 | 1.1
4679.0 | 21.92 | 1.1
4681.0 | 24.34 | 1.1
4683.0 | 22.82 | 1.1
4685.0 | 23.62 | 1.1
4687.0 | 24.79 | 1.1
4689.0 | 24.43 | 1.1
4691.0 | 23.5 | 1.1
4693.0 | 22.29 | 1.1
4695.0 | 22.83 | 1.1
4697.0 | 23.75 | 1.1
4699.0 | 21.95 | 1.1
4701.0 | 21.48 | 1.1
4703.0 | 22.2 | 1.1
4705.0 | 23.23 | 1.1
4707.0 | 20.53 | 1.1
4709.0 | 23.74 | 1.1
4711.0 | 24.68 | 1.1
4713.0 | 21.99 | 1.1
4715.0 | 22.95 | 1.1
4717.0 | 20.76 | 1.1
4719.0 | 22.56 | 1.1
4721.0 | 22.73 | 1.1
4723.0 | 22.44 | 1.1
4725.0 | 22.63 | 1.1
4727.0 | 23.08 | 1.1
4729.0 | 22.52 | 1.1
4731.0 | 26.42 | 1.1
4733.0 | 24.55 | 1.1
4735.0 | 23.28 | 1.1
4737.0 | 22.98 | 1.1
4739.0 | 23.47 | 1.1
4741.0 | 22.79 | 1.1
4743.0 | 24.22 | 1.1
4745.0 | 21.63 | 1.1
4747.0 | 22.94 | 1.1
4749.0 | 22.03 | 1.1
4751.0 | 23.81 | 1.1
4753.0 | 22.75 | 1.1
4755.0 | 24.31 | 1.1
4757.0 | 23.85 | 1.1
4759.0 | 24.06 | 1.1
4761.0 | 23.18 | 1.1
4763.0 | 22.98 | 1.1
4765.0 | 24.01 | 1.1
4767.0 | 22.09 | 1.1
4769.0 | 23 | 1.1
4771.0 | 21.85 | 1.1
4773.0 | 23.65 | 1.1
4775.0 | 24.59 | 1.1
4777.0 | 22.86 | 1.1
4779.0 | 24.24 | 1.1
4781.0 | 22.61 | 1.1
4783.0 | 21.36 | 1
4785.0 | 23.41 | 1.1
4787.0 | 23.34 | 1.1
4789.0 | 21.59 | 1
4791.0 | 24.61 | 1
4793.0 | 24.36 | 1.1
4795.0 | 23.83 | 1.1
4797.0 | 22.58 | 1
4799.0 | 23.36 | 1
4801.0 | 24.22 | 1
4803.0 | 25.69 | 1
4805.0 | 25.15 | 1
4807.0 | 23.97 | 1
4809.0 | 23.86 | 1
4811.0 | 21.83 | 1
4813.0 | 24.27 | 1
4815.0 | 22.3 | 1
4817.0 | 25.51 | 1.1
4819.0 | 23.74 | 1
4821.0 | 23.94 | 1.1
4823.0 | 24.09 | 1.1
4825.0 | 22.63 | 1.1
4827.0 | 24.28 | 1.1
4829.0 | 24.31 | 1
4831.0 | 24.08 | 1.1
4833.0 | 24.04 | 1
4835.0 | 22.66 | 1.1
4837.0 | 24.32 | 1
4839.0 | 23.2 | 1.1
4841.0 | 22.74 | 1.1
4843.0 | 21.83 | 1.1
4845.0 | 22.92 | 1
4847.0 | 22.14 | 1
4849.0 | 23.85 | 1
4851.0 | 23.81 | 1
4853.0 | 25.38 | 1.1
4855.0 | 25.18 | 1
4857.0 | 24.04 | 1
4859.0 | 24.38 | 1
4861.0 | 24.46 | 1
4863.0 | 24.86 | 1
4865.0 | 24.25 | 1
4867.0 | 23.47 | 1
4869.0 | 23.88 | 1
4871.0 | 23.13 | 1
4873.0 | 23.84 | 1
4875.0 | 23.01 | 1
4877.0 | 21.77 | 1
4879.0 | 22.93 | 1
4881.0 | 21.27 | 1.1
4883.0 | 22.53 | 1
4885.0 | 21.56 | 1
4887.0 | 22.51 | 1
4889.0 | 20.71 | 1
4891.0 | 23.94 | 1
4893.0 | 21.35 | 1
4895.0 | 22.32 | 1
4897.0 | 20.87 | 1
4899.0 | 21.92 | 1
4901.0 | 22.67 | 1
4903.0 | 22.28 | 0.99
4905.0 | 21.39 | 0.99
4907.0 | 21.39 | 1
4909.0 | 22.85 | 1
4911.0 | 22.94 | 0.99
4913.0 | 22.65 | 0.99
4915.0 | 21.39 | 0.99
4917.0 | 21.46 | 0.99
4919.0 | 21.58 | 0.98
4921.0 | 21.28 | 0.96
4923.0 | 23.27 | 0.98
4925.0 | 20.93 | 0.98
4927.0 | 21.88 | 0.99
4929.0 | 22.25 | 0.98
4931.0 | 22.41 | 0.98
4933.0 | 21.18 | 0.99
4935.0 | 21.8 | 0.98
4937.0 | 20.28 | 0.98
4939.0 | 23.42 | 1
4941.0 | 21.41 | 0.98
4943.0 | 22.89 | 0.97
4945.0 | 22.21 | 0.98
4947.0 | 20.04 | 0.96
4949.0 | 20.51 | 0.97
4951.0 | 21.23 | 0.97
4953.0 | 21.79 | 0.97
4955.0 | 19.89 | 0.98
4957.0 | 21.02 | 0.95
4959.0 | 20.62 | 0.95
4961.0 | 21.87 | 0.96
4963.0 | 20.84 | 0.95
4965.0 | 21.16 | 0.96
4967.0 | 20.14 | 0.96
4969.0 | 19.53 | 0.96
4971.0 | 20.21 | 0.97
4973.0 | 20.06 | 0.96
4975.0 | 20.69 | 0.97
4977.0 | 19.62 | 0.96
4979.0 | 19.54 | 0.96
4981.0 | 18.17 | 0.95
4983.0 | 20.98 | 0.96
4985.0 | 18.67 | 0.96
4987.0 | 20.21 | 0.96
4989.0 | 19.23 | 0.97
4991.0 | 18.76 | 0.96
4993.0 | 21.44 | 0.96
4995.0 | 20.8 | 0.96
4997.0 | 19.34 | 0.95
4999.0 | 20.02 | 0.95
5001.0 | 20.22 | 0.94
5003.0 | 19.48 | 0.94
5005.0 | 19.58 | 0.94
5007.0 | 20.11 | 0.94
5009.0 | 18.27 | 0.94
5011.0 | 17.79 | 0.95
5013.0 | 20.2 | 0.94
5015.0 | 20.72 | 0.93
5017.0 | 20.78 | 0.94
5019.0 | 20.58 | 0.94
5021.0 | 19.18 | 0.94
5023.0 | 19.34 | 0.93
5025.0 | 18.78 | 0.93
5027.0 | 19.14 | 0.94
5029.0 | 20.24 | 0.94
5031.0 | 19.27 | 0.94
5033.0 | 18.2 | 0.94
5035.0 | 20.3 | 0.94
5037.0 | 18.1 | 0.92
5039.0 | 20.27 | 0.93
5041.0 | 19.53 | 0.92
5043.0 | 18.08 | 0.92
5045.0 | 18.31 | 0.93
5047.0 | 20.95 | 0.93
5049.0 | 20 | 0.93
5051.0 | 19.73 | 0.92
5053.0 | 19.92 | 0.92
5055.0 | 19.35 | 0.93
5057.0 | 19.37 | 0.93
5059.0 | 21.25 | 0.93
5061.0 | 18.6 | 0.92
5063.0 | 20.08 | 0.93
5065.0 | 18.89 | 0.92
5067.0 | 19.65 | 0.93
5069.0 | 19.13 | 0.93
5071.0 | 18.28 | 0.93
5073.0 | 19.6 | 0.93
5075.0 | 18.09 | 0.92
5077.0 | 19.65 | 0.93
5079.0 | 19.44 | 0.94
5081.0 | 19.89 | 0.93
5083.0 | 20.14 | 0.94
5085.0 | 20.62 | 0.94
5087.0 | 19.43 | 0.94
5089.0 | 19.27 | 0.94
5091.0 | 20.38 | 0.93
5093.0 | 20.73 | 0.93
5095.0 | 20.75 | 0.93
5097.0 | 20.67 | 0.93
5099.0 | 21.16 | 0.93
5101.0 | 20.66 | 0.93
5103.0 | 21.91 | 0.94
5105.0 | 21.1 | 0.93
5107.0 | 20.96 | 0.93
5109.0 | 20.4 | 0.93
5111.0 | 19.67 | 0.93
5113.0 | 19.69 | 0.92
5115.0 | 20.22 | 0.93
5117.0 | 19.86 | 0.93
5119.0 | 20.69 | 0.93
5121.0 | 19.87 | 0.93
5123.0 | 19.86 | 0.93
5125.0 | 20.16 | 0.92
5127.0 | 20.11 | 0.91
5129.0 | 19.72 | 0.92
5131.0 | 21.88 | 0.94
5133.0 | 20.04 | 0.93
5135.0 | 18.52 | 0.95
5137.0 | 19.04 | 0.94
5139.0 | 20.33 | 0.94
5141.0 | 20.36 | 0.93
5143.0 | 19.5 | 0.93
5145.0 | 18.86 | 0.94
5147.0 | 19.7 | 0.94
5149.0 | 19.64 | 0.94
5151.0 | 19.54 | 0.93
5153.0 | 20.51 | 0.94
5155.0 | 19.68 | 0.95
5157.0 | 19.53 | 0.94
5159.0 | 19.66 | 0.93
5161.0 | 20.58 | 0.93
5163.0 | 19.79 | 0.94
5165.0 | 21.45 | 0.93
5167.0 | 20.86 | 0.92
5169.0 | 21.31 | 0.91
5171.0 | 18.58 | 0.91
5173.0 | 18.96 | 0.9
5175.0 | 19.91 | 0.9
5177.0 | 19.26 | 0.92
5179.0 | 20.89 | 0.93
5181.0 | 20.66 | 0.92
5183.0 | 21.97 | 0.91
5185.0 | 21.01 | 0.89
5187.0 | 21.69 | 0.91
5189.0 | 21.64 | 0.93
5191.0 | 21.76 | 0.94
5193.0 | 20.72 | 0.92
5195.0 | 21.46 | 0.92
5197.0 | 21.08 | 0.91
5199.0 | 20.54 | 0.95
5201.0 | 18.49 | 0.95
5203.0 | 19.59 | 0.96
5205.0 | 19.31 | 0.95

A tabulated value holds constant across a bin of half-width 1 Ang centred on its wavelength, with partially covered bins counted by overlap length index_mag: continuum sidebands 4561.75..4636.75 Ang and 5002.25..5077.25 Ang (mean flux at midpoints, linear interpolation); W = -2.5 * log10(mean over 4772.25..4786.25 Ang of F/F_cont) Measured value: 0.32 mag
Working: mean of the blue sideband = 39.4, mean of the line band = 23.2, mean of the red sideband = 19.4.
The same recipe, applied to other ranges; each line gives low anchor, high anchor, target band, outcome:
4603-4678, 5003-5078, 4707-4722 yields 0.21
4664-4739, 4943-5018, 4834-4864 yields -0.10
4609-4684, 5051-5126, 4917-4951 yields 0.05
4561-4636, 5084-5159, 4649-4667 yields 0.42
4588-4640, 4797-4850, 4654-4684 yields 0.34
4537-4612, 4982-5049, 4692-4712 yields 0.45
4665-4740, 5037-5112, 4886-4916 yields -0.03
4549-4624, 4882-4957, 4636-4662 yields 0.38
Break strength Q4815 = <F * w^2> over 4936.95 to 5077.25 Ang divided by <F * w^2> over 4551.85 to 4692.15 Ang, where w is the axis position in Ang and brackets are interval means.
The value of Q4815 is 0.7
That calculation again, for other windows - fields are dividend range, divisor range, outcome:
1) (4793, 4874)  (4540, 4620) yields 0.66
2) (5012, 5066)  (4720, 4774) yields 0.95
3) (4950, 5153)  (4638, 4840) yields 0.95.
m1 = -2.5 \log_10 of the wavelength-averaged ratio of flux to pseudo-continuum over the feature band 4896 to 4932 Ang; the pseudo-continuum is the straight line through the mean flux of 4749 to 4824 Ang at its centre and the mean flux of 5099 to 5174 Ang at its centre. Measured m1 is 0.01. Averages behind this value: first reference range 23.5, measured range 22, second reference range 20.1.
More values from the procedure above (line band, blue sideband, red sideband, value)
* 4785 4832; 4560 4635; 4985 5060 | 0.24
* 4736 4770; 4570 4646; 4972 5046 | 0.33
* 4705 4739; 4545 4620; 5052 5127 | 0.46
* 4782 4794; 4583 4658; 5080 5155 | 0.29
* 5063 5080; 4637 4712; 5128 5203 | 0.10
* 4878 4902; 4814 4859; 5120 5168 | 0.05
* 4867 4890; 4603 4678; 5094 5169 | 0.11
